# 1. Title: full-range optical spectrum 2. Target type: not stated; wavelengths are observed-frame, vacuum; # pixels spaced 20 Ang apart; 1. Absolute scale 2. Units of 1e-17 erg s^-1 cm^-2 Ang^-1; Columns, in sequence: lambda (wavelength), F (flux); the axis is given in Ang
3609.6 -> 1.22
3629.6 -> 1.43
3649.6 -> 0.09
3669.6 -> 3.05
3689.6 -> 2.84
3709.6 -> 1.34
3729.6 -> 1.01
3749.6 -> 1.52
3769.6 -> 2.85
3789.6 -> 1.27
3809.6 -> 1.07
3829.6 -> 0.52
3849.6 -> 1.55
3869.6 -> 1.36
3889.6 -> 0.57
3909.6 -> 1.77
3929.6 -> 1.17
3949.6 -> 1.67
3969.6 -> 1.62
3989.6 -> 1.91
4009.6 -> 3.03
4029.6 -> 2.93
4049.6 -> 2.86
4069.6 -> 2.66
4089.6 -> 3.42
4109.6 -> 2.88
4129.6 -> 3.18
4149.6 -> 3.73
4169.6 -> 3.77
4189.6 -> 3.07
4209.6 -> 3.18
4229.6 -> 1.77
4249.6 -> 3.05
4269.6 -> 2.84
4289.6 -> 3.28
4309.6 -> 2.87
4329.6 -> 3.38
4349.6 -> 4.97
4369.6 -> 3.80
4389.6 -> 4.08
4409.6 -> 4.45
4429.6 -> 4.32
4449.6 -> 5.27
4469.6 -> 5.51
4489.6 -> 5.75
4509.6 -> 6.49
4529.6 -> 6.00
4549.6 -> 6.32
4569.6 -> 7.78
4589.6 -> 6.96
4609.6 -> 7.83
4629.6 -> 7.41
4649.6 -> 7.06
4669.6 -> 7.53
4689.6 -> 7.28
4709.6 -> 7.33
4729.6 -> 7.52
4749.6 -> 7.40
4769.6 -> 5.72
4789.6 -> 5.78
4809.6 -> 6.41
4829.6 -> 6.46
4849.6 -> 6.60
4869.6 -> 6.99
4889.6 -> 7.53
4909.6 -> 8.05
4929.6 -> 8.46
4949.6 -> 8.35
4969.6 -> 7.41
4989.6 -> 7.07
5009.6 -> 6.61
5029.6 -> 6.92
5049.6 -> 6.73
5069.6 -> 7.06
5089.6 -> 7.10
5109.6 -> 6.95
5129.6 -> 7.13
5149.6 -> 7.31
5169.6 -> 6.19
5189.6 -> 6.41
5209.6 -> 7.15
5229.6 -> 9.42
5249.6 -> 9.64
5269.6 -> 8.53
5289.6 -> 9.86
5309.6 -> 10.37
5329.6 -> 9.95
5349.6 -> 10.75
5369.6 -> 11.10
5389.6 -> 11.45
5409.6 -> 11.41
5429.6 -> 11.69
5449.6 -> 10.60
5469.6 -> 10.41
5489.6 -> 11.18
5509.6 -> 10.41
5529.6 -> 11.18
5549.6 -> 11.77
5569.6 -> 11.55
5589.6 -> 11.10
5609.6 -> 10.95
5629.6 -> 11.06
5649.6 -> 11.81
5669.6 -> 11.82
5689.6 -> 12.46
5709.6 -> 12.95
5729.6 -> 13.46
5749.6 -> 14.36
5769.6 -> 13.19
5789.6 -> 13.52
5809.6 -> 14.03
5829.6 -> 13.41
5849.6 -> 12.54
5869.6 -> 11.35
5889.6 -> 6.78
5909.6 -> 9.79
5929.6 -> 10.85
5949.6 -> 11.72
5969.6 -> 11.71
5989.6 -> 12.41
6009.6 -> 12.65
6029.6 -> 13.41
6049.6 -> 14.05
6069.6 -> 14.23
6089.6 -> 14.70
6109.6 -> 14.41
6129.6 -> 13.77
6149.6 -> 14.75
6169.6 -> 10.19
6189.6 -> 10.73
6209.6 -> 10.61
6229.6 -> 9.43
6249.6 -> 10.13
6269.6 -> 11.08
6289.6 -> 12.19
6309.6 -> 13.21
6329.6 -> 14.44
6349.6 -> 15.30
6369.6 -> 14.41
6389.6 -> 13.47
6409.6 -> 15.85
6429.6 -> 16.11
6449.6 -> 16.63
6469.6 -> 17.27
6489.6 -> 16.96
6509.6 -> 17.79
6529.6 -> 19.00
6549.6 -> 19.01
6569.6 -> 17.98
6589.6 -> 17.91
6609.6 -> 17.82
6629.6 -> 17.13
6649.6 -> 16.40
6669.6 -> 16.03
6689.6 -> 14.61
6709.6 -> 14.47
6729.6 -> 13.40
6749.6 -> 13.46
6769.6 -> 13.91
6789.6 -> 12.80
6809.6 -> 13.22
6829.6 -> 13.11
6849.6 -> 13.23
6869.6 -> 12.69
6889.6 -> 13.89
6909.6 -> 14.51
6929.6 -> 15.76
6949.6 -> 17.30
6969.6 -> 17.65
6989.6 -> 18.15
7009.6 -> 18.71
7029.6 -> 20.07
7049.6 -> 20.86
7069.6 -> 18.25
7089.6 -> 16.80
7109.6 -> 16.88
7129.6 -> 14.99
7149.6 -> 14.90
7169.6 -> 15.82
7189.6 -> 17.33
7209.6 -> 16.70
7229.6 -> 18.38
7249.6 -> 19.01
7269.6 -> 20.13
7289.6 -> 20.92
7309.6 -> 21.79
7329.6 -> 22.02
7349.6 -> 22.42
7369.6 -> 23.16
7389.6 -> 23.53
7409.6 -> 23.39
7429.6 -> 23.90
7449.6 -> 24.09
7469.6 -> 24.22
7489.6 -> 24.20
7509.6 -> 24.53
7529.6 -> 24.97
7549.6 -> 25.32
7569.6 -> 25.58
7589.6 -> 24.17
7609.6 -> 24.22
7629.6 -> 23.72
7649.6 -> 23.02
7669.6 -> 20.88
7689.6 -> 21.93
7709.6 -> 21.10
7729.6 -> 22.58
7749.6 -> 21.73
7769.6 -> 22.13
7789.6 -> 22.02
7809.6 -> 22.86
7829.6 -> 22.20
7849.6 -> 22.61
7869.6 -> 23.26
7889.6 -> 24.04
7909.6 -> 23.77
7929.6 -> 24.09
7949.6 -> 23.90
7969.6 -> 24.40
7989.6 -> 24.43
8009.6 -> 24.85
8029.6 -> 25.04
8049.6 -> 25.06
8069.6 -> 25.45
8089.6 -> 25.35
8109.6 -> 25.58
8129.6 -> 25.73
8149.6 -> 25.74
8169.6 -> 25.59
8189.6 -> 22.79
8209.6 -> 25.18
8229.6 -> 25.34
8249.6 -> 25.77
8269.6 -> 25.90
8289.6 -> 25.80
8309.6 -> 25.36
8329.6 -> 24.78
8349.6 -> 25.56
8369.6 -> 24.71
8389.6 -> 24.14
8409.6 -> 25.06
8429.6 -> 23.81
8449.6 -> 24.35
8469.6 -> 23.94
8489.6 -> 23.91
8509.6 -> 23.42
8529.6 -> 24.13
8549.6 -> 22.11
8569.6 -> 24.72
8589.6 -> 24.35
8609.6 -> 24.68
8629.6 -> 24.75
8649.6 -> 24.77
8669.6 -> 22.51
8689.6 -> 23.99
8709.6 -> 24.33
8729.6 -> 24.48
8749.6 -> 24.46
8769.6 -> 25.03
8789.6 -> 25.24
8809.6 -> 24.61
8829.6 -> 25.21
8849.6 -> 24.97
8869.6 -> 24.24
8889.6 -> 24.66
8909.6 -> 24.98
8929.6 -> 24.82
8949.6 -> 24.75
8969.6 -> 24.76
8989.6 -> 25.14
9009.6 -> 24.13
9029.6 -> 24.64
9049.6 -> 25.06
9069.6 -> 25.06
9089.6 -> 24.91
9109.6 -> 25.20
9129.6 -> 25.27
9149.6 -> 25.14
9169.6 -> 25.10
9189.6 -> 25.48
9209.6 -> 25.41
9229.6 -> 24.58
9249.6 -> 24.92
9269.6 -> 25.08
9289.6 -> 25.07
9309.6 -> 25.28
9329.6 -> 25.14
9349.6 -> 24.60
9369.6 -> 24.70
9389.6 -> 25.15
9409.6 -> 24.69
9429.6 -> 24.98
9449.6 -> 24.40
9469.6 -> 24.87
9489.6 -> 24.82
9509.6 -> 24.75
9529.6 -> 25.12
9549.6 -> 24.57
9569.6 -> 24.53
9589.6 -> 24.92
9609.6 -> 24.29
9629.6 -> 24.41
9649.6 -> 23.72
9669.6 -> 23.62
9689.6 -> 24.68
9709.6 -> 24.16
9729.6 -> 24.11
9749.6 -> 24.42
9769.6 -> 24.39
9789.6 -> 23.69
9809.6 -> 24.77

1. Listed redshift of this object 0.00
